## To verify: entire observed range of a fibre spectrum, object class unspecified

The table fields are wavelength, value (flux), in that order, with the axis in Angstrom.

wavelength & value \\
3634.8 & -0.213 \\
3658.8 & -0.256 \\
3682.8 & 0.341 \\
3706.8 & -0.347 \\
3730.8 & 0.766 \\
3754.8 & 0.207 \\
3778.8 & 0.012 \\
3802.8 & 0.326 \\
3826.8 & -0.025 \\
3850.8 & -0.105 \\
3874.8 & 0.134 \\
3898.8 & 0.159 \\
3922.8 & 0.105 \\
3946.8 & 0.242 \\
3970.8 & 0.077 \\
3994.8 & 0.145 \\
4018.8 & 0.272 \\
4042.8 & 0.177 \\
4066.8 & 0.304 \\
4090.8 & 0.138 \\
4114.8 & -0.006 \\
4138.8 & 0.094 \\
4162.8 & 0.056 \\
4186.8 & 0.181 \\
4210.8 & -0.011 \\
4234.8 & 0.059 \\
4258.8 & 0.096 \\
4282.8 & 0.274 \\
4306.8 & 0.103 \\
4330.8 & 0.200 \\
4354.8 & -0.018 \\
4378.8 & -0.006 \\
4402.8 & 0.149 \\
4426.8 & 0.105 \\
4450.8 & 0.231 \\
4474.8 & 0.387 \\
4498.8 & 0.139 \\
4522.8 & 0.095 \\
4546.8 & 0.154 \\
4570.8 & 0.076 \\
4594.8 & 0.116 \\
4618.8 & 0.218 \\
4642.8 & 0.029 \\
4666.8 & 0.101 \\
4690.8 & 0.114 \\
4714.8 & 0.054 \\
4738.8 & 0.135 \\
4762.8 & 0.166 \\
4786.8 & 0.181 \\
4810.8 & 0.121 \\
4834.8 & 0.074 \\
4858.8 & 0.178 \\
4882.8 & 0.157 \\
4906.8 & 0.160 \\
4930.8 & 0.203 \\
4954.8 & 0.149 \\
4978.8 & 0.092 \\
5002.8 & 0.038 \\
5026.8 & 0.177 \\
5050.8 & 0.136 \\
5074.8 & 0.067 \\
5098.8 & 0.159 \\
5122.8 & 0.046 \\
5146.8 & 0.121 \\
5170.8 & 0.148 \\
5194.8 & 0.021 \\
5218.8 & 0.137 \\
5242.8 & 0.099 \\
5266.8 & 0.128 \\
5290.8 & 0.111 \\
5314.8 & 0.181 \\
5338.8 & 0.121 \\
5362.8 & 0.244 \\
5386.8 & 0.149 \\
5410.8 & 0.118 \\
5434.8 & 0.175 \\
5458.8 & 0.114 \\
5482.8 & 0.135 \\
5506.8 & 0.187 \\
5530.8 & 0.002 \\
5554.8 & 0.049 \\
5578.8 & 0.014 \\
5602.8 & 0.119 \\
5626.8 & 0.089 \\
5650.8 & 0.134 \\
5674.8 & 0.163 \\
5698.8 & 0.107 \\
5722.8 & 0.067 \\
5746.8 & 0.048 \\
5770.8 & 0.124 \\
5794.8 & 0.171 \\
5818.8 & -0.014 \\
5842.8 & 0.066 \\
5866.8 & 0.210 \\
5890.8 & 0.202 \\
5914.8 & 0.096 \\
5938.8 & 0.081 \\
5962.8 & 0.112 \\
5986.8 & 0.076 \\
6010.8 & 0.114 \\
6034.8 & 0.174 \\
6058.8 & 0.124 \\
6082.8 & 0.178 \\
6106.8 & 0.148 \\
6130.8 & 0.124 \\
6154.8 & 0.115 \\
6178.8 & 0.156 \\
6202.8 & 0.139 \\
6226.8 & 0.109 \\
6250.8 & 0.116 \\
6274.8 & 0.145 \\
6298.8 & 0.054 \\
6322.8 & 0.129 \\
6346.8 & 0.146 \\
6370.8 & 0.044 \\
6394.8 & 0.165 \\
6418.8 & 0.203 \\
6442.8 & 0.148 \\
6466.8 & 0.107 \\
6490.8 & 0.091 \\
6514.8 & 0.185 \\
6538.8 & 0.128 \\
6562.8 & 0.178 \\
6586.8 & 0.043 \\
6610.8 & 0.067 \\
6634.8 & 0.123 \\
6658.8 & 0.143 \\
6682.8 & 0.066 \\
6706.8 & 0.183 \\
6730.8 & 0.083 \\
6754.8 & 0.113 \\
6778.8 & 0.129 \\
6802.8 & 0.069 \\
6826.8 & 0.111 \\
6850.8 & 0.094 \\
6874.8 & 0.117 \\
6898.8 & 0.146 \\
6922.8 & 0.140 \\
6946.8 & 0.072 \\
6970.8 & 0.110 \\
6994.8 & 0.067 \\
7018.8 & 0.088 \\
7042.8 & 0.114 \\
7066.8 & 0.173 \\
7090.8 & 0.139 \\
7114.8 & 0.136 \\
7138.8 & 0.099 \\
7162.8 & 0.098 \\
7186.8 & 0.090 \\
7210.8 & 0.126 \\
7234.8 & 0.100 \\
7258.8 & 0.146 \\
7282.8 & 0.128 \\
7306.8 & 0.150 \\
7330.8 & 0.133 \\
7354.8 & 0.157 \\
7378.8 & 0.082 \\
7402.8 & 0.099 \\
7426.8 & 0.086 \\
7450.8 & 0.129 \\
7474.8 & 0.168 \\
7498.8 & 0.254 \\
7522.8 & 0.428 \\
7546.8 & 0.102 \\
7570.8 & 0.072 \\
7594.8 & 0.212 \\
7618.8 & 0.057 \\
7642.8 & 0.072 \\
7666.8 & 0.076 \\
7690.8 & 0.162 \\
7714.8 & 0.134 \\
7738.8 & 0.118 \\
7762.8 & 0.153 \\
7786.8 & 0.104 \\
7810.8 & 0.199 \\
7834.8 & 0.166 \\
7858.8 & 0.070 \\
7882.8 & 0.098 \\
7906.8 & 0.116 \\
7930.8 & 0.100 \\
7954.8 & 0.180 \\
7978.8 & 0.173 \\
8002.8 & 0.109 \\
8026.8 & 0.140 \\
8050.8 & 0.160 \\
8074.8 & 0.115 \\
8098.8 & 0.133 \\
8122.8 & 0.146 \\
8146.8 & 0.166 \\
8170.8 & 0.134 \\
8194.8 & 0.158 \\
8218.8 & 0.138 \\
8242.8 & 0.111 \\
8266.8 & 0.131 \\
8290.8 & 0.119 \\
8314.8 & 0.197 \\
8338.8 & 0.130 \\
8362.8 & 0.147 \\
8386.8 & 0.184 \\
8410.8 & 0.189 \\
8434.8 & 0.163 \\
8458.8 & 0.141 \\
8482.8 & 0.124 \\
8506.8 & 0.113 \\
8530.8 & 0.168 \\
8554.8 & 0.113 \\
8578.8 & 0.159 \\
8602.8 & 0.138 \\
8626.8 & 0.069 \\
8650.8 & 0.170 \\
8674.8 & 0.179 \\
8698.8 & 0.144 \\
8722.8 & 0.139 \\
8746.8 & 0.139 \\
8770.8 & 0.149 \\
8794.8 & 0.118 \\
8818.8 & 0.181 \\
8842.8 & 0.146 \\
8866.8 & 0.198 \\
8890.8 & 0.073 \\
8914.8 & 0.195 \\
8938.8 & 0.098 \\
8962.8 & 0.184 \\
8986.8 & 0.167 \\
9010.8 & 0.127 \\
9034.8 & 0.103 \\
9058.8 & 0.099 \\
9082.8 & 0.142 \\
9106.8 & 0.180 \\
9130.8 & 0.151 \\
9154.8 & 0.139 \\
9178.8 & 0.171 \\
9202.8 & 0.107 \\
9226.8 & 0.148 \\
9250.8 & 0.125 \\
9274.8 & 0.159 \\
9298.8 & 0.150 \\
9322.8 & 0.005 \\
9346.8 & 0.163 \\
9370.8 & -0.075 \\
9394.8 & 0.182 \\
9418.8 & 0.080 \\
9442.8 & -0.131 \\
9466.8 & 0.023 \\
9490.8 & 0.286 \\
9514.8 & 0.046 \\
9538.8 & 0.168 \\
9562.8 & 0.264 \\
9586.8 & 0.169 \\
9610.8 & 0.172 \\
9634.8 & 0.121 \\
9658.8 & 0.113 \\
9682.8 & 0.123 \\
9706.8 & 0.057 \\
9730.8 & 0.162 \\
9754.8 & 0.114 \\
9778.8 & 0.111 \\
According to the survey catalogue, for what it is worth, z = 1.01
